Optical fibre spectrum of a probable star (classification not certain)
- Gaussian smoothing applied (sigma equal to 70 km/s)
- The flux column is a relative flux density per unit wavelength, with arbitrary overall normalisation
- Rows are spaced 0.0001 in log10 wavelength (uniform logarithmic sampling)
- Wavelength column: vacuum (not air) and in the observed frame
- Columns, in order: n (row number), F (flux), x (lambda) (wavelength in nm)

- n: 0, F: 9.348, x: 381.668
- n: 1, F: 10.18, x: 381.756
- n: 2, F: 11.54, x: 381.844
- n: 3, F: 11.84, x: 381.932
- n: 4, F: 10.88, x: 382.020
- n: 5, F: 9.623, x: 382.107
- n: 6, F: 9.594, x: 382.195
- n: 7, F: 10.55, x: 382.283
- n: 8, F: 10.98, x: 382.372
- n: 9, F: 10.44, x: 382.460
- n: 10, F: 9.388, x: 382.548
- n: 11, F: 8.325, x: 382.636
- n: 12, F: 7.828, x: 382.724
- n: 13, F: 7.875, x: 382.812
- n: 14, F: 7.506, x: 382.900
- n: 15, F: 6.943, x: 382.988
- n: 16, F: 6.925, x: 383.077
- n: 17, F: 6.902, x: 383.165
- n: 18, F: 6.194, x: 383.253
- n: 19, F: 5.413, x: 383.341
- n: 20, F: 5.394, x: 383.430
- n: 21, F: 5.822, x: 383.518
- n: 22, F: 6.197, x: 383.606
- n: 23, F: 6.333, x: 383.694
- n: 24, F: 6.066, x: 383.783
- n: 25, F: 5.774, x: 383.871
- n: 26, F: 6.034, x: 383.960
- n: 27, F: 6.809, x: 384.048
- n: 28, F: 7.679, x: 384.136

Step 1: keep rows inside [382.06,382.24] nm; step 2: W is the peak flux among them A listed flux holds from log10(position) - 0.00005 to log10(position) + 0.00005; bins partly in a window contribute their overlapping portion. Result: 9.623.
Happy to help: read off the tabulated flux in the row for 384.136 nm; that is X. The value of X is 7.679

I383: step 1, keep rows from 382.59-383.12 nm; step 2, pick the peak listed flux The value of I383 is 8.325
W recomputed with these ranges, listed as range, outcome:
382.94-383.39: 6.943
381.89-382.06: 11.84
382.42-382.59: 10.44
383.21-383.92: 6.333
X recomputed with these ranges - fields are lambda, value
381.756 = 10.18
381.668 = 9.348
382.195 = 9.594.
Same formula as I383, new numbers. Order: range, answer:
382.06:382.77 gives 10.98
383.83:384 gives 6.034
